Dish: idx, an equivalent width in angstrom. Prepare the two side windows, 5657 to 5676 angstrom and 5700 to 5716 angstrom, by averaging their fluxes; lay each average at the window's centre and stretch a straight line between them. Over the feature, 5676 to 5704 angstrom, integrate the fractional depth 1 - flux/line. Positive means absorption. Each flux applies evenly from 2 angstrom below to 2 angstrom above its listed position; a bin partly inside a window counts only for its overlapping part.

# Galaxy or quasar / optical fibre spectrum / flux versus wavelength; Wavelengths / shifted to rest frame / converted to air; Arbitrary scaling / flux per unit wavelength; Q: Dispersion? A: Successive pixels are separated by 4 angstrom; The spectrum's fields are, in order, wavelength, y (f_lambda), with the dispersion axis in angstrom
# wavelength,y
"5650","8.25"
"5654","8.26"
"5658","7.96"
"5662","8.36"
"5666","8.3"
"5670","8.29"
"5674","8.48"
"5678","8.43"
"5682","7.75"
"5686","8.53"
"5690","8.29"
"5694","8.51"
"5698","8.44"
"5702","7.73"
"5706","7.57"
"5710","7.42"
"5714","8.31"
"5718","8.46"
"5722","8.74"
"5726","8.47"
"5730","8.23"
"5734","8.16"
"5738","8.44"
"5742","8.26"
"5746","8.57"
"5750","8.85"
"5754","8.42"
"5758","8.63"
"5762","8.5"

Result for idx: -0.9 angstrom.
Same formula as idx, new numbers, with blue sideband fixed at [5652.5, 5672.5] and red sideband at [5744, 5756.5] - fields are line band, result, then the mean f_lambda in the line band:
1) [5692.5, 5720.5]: 1.20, 8.07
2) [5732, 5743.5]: 0.37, 8.29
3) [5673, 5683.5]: 0.11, 8.22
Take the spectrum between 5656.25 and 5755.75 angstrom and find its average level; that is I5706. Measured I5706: 8.28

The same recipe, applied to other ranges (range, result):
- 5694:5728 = 8.16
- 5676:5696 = 8.3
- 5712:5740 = 8.4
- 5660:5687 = 8.3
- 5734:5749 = 8.42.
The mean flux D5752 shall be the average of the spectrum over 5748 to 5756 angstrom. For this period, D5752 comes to 8.63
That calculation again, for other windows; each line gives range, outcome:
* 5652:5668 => 8.22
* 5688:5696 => 8.4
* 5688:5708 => 8.11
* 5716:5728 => 8.56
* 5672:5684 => 8.22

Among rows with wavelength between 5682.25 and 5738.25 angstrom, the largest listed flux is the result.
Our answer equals 8.74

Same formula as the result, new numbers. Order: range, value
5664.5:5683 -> 8.48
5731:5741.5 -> 8.44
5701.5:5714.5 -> 8.31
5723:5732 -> 8.47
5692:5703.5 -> 8.51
